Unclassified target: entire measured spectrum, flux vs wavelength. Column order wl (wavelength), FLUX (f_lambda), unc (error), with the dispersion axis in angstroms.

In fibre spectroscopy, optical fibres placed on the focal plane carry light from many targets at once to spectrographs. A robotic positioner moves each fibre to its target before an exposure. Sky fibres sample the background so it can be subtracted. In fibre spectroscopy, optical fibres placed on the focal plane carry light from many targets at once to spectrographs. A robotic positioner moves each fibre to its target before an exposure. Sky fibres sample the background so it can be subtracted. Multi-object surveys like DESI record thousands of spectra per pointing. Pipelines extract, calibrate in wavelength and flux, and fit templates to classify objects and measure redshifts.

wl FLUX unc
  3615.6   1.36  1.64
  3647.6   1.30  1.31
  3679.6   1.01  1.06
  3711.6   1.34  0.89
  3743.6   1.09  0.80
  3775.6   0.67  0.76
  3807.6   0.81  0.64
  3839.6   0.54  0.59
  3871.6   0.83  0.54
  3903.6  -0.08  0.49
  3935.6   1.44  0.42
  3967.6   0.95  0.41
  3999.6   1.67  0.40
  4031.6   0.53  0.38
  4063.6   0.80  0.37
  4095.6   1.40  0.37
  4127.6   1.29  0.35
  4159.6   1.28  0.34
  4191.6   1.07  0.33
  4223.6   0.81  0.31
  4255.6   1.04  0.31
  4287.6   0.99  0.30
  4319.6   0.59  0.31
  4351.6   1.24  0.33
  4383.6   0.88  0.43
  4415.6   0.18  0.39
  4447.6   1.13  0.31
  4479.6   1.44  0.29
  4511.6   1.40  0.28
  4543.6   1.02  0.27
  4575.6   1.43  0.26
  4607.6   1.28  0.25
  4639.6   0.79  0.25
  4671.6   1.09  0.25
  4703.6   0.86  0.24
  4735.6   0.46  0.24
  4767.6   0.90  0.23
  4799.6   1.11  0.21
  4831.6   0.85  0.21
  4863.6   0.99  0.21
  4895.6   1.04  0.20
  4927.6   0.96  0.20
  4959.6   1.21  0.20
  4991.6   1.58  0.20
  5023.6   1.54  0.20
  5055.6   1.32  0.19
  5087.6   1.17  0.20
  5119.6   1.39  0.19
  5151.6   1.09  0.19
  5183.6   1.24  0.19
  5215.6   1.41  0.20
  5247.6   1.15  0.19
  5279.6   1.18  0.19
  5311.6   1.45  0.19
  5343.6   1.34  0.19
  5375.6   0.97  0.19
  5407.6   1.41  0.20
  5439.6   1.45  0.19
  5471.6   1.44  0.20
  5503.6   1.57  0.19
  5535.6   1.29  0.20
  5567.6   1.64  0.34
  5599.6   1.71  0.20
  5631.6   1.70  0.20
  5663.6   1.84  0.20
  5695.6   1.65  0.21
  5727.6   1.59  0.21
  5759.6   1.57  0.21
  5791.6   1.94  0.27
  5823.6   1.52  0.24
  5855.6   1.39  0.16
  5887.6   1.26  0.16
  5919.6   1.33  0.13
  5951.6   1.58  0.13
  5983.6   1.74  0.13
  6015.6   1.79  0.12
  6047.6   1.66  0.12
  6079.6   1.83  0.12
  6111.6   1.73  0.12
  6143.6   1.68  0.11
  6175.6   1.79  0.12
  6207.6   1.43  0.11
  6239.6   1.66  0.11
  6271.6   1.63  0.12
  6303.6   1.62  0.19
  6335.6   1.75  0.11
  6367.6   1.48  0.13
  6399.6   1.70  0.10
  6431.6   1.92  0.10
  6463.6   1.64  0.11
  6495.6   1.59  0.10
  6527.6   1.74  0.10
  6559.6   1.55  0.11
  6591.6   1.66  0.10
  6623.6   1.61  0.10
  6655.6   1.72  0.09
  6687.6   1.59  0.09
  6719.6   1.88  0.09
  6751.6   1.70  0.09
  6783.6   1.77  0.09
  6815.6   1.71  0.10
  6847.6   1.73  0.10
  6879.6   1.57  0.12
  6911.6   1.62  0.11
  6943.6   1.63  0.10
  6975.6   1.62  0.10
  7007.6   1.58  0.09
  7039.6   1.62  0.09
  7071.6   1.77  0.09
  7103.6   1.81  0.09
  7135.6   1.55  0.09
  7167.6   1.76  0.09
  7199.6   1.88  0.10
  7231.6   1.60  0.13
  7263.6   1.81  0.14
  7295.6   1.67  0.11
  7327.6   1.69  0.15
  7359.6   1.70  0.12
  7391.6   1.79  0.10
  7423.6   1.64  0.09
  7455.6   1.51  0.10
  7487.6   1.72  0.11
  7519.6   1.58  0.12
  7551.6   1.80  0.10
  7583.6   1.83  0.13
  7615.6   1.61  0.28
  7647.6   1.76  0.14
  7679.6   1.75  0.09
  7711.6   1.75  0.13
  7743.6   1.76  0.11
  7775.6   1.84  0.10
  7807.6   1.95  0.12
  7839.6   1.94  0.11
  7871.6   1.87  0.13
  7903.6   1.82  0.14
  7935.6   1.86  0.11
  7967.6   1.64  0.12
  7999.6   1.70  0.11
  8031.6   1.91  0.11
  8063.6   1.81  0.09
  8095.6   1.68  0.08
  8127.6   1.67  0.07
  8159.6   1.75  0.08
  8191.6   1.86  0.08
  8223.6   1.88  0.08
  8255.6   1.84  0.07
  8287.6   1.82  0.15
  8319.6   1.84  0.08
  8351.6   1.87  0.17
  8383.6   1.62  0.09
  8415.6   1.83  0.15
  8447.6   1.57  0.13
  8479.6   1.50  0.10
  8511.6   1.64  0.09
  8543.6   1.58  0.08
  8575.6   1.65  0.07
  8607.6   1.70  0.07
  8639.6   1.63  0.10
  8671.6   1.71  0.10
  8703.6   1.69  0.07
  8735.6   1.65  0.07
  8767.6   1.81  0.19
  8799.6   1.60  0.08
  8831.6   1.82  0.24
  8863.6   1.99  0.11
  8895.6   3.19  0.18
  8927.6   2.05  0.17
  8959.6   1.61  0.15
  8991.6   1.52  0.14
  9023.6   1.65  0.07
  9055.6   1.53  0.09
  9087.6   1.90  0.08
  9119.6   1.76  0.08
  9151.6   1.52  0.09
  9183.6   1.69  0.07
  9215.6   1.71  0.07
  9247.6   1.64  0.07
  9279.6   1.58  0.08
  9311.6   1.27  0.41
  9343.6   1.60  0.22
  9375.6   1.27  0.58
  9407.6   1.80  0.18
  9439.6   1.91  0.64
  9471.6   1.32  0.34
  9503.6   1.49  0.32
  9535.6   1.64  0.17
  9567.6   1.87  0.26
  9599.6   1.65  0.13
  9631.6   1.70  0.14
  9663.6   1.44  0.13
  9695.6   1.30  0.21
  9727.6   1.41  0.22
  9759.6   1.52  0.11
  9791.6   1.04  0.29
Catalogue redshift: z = 0.354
